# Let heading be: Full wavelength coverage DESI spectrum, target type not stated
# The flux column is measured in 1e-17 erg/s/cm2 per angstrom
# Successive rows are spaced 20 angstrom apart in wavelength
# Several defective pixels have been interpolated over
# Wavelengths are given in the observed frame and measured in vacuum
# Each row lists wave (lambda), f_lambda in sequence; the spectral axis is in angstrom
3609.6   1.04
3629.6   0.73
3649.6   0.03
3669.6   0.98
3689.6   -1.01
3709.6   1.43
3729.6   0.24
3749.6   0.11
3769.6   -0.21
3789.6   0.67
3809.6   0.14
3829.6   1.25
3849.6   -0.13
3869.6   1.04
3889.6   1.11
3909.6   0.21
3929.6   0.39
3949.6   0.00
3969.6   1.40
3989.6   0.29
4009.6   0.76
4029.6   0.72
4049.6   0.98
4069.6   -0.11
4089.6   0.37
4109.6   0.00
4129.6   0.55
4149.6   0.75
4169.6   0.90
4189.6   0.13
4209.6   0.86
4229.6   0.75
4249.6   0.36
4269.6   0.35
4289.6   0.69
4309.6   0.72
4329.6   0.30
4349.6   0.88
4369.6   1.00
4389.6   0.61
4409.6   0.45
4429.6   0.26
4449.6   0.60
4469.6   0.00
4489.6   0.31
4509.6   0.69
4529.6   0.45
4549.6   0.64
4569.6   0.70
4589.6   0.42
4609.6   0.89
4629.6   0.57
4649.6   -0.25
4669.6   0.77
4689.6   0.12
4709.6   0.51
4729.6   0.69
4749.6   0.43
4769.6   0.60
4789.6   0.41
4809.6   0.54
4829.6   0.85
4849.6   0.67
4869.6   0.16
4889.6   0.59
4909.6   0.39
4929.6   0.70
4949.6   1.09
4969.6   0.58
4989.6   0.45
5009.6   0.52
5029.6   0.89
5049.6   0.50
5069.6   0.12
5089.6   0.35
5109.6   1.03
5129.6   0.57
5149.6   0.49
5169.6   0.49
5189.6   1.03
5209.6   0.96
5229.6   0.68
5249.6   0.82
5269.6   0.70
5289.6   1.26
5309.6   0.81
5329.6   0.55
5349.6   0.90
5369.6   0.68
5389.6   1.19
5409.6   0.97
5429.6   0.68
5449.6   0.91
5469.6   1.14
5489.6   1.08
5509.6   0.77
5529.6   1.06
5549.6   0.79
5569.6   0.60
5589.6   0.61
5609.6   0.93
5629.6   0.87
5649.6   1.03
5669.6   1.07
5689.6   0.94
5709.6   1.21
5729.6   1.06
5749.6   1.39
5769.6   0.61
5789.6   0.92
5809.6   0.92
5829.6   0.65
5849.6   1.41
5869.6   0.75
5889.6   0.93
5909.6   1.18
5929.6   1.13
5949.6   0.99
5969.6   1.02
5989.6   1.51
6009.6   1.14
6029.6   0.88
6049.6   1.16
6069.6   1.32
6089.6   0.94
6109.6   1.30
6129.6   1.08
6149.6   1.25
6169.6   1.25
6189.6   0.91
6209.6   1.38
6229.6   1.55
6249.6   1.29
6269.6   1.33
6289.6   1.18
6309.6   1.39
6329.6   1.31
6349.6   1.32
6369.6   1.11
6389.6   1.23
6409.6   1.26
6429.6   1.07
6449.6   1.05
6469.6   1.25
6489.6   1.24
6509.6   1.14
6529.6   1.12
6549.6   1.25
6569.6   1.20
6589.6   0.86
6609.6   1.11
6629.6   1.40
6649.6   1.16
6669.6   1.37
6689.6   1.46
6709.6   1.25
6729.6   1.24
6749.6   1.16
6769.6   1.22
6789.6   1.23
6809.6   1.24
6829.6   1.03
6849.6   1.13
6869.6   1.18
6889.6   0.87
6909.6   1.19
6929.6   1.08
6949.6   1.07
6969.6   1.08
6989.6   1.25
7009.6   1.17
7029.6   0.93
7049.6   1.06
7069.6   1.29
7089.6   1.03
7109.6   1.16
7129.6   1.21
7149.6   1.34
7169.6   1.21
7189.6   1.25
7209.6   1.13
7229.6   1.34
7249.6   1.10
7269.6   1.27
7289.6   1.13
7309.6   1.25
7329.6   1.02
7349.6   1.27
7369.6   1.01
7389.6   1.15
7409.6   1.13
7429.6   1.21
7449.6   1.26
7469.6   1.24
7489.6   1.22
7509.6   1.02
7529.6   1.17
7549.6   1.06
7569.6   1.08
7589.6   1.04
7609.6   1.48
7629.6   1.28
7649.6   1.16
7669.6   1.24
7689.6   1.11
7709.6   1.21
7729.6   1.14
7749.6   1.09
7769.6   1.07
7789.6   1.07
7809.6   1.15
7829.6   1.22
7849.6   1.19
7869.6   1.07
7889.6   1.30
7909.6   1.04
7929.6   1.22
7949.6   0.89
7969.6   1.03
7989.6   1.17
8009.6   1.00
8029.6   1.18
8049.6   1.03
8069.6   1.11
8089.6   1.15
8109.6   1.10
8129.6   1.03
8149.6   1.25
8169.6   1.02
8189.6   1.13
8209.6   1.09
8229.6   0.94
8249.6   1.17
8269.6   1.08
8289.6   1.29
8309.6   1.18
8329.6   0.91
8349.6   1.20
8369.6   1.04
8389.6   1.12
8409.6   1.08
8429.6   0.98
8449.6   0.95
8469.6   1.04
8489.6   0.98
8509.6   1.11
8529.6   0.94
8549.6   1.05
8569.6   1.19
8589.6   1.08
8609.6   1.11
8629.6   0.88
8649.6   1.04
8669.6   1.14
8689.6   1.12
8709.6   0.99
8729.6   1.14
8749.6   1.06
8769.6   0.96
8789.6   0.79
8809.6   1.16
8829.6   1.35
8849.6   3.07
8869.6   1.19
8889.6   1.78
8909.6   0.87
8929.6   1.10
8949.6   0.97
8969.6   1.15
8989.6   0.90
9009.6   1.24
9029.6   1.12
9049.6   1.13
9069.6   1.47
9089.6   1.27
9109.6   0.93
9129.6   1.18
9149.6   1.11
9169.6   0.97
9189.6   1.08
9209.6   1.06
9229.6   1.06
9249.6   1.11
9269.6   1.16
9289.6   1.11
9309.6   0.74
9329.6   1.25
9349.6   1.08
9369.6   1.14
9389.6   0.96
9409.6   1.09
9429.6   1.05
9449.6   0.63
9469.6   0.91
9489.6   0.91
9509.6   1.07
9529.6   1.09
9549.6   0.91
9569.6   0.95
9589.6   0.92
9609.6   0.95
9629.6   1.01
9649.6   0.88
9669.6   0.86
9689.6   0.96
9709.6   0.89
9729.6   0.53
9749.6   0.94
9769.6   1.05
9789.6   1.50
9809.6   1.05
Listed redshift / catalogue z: 0.35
